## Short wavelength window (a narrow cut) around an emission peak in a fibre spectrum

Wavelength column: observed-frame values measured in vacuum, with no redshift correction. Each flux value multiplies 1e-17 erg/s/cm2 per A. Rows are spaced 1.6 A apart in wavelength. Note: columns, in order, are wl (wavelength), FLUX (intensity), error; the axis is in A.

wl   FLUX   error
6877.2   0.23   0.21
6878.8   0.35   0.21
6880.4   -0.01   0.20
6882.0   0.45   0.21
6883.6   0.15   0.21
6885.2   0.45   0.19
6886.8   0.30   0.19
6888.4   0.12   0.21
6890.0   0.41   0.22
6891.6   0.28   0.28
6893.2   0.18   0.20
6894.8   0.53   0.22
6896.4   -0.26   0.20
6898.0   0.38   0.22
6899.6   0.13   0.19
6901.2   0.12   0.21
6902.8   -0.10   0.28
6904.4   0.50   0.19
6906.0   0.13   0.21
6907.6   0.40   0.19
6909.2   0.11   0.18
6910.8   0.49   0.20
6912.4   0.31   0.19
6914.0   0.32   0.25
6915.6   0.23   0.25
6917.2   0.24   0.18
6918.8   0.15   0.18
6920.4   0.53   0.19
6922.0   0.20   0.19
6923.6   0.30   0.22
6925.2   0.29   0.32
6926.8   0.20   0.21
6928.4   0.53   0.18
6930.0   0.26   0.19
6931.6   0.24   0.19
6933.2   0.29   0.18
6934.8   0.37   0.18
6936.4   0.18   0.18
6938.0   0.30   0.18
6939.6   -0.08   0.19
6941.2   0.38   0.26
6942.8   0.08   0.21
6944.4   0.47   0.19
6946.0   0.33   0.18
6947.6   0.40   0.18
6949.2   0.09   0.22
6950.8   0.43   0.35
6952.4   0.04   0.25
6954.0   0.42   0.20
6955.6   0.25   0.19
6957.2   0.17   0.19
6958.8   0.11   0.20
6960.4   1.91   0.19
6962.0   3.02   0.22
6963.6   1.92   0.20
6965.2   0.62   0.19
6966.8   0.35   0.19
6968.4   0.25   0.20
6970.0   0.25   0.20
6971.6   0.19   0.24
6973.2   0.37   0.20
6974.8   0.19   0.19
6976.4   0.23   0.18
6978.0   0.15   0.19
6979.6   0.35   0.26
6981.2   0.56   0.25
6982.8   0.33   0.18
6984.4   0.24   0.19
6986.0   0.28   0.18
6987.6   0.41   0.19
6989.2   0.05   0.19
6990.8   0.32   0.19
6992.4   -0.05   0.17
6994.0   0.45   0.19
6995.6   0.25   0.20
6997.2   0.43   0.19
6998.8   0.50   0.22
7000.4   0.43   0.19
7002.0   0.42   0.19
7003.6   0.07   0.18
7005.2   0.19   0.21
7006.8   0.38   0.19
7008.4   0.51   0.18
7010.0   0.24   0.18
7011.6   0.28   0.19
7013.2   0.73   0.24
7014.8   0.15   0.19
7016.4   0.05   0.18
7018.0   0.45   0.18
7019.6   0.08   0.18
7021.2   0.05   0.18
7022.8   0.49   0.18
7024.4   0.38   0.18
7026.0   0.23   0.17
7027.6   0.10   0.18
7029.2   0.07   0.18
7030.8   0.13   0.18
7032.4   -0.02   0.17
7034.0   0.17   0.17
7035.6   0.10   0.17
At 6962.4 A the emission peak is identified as H-gamma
